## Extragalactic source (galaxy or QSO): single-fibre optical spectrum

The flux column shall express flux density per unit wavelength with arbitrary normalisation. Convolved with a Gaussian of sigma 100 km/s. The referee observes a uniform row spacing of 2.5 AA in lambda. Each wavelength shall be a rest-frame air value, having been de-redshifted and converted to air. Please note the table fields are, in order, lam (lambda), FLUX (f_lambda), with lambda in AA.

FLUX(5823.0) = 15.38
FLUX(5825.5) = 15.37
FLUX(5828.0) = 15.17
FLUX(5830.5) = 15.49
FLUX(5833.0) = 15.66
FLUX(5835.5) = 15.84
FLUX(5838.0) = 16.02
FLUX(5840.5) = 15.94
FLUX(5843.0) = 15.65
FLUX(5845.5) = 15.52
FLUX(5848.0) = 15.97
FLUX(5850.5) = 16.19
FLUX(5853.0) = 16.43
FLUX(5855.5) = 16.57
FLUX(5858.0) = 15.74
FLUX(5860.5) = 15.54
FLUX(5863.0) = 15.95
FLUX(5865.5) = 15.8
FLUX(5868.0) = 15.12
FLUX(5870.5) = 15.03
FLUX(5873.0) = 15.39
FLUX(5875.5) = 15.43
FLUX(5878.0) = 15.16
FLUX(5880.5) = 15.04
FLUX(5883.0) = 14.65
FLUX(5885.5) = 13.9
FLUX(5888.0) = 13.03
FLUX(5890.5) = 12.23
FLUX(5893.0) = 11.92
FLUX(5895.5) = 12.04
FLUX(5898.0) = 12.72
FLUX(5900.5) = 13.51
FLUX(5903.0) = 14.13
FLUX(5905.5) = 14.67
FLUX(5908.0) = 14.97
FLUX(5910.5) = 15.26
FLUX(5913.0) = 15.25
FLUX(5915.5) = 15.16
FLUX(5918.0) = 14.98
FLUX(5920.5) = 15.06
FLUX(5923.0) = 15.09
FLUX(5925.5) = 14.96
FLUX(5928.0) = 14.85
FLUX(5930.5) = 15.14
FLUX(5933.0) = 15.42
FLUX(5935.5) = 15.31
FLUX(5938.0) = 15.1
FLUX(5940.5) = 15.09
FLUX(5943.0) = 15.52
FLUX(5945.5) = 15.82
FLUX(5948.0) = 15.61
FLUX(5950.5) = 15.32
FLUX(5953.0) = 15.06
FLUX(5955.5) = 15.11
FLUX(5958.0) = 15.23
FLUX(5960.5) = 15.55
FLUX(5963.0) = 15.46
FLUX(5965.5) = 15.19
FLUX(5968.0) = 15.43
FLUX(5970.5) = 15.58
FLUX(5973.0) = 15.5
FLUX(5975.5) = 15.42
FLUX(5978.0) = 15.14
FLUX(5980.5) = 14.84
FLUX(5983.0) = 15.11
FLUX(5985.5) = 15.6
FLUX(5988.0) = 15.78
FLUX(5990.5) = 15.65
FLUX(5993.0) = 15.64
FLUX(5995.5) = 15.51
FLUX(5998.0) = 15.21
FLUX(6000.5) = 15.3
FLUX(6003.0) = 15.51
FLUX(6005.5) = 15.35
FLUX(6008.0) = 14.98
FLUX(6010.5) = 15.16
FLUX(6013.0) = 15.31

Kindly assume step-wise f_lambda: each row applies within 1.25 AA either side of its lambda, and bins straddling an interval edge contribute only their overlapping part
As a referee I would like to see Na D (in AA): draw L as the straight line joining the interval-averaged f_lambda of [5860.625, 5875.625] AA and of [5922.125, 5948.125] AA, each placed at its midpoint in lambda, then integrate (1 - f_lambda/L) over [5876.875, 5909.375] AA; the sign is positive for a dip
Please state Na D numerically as 3.6 AA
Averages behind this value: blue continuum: 15.5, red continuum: 15.3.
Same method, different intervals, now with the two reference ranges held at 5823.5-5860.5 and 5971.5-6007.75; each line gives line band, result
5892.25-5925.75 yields 2.9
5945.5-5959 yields 0.2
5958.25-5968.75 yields 0.0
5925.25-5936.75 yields 0.3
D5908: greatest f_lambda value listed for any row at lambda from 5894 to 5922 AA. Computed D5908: 15.26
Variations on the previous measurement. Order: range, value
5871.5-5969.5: 15.82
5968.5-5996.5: 15.78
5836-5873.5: 16.57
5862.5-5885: 15.95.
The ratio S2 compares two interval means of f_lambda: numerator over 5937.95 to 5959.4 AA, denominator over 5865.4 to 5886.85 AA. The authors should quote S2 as 1.0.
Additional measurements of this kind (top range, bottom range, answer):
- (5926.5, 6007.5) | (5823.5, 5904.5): 1.03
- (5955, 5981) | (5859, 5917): 1.06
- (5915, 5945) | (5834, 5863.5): 0.95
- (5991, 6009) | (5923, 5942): 1.02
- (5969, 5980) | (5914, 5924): 1.02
